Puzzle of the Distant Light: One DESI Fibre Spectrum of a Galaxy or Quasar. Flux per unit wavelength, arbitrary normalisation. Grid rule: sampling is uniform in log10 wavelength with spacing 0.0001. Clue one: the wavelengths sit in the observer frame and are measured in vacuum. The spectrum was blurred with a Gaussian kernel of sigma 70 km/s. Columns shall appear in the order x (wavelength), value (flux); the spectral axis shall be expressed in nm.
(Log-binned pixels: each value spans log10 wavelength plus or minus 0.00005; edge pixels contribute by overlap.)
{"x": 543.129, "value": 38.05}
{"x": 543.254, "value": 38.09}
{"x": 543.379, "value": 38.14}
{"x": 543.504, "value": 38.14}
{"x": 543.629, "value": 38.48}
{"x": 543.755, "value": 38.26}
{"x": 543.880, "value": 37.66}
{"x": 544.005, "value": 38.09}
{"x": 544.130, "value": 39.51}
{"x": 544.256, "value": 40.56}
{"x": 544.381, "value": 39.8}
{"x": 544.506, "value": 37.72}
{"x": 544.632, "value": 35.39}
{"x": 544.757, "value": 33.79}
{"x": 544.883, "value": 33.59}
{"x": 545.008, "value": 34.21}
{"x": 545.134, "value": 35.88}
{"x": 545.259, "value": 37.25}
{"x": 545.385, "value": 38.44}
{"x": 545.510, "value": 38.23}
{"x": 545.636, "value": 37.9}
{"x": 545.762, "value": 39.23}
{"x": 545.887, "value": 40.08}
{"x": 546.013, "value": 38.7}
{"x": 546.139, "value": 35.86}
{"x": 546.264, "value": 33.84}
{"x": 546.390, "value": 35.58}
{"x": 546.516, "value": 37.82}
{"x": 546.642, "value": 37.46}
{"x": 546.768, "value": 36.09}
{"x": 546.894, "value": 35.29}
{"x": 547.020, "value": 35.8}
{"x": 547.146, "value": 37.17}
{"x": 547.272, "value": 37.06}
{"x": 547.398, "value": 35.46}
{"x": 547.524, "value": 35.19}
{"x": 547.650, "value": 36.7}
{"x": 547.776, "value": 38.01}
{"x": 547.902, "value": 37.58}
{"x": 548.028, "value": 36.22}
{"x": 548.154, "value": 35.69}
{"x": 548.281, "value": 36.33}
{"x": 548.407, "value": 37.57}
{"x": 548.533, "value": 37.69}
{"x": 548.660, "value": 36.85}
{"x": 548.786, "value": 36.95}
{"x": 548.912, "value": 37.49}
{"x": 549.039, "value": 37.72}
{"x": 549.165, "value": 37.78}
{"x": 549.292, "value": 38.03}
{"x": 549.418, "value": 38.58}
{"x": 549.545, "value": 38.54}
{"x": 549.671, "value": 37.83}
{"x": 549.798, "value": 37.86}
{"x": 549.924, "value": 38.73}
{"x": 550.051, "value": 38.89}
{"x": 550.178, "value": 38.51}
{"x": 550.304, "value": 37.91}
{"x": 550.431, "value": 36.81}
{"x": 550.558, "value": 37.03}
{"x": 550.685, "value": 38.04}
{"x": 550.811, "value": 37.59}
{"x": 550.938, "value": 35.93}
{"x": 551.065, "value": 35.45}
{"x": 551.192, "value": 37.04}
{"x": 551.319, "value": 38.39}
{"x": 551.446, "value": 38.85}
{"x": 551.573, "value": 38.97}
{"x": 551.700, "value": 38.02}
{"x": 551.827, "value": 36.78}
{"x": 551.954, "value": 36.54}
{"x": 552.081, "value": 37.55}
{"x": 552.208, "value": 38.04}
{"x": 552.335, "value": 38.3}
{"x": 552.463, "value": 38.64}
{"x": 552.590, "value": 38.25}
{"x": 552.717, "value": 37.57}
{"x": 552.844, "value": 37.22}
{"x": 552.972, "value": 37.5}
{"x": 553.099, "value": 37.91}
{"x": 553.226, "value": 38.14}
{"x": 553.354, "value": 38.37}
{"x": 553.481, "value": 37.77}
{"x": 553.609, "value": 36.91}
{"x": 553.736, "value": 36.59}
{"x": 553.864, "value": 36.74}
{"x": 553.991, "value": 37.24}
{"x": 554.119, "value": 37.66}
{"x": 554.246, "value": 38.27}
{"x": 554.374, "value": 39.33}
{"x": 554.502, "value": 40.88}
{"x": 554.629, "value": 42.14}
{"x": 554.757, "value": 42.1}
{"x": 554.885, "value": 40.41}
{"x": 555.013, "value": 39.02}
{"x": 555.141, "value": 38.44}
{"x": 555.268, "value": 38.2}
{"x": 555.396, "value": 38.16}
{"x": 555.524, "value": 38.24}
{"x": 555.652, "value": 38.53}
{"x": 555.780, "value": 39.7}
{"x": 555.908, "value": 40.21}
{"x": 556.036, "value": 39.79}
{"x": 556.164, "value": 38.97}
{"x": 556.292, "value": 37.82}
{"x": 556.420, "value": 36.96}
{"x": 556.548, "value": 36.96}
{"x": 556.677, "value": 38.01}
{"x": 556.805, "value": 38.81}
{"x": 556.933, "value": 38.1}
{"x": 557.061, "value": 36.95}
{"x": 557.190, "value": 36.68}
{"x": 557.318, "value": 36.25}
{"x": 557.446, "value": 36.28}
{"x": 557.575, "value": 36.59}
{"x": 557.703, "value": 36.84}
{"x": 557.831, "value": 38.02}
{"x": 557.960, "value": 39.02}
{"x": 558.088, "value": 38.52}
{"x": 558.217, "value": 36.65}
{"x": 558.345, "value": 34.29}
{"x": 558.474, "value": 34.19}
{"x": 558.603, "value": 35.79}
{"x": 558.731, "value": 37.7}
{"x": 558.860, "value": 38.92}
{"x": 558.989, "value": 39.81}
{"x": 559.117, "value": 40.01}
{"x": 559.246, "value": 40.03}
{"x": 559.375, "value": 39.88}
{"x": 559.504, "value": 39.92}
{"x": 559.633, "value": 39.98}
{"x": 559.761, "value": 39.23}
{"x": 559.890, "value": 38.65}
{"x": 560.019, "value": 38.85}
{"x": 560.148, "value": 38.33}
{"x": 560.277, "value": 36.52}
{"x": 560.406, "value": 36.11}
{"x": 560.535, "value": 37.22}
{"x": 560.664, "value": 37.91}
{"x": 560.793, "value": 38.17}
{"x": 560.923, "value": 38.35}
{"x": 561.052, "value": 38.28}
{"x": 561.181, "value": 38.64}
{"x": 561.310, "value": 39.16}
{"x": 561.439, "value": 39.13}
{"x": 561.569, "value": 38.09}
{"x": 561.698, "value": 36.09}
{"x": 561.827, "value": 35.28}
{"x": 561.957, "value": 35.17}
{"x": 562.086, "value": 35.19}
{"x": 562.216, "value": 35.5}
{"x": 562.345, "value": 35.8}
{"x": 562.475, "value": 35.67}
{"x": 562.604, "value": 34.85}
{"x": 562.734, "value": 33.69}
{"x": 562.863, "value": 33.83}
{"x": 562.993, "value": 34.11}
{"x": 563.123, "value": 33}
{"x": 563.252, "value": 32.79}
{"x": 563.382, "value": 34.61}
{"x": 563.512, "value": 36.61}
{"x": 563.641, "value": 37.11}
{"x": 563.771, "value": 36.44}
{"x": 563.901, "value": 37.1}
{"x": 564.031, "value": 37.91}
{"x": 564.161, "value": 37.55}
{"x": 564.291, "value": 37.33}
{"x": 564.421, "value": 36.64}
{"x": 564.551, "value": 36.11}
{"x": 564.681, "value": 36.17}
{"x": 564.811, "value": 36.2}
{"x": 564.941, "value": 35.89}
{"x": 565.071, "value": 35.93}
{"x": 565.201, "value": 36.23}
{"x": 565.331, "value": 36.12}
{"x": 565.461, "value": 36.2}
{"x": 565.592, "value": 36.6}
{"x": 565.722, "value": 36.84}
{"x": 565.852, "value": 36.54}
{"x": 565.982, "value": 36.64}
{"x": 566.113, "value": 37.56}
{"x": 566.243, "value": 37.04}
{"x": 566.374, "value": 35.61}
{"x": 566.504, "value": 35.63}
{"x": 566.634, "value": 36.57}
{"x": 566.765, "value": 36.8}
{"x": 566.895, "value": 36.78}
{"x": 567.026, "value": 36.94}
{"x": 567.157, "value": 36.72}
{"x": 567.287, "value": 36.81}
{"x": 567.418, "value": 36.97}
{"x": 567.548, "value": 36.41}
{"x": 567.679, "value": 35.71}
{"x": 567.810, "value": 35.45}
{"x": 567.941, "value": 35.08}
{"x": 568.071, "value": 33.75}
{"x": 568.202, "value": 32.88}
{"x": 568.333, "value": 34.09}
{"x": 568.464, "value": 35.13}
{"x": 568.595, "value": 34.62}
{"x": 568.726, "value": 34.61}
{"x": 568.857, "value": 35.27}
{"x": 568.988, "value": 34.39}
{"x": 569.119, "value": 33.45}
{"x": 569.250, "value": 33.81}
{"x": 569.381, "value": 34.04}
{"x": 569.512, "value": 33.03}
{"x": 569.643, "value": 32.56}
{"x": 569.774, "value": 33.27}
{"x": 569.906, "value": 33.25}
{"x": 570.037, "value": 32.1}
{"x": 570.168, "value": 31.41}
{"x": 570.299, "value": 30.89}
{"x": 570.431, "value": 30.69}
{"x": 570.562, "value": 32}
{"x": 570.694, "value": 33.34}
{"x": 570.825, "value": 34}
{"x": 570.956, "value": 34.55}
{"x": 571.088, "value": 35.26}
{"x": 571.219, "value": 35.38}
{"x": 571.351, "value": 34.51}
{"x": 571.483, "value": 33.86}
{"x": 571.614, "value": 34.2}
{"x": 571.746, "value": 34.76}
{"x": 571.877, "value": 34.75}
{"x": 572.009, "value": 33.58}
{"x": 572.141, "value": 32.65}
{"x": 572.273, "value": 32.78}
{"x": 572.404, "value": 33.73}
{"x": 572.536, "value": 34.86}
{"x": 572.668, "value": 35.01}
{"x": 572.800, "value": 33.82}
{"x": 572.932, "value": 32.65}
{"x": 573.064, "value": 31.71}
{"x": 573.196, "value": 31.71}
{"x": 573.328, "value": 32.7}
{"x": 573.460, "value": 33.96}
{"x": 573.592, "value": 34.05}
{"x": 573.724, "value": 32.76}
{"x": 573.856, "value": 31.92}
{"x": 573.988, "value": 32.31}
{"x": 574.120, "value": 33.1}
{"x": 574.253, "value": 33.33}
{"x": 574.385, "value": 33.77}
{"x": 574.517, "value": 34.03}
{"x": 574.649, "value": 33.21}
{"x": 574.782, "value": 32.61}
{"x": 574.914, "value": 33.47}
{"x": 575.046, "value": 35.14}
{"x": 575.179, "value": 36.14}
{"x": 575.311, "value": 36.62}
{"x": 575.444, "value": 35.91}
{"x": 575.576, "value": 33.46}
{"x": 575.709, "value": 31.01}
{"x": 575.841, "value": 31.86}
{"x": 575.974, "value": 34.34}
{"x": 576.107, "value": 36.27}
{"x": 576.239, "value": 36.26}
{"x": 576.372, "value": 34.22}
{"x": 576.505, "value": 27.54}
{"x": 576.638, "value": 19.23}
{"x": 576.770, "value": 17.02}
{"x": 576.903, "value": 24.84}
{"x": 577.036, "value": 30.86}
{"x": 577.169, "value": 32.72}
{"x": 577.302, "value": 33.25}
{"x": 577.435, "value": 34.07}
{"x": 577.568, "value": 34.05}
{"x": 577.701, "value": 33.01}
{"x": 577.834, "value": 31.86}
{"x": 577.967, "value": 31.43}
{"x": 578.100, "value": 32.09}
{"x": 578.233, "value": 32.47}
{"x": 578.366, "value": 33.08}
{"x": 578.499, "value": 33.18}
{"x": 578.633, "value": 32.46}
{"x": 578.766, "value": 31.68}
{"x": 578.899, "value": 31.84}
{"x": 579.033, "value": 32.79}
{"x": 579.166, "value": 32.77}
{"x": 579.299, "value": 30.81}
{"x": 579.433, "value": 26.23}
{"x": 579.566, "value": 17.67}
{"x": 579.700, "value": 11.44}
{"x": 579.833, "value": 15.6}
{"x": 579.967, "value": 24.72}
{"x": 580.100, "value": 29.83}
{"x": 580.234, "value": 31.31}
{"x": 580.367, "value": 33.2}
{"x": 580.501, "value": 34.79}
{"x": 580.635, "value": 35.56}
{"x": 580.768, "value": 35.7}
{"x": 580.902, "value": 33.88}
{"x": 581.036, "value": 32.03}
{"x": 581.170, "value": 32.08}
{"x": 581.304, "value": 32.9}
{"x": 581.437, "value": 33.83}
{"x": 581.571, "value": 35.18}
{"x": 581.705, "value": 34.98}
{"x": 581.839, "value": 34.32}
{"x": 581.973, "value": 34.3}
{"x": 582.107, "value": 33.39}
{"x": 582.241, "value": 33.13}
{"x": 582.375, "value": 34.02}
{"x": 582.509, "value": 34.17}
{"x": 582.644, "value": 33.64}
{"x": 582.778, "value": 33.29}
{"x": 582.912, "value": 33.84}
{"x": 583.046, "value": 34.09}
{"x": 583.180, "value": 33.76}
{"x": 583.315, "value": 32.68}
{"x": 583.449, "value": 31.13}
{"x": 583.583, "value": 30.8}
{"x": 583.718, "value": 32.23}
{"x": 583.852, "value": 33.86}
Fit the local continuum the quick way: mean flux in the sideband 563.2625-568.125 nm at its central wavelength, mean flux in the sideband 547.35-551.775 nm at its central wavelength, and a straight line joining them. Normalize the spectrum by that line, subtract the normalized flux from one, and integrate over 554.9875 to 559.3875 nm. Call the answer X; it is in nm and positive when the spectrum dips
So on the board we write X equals -0.12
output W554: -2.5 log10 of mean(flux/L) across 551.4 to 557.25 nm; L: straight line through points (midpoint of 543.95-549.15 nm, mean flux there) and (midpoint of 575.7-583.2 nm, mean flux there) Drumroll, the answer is -0.08 mag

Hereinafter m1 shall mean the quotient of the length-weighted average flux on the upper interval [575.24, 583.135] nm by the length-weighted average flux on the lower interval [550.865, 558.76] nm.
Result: 0.83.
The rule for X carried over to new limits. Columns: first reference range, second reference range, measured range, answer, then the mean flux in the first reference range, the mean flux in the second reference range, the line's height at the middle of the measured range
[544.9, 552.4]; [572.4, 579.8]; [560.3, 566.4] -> -0.38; 37.3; 31.6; 34.2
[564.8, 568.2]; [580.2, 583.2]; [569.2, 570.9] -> 0.14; 36.2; 33.8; 35.7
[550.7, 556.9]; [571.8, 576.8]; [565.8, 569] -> -0.10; 38.2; 32.8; 34.7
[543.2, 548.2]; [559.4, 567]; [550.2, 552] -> -0.02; 37.1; 36.7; 37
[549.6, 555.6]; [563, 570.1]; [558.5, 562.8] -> -0.11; 38.1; 35.5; 36.6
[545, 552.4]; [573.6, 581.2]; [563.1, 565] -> -0.12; 37.3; 31.2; 34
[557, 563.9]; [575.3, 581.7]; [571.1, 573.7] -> -0.07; 37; 30.8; 32.9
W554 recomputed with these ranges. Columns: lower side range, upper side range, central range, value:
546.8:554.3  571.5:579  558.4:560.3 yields -0.083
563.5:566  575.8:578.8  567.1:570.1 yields 0.015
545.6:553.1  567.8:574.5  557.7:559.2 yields -0.053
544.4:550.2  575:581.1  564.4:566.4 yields -0.095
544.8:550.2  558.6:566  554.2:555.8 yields -0.070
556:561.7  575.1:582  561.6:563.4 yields 0.058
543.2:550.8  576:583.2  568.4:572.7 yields -0.026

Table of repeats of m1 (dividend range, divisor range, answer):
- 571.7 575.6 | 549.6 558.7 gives 0.89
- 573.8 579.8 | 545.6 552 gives 0.84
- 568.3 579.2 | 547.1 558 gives 0.87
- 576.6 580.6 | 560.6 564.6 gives 0.80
